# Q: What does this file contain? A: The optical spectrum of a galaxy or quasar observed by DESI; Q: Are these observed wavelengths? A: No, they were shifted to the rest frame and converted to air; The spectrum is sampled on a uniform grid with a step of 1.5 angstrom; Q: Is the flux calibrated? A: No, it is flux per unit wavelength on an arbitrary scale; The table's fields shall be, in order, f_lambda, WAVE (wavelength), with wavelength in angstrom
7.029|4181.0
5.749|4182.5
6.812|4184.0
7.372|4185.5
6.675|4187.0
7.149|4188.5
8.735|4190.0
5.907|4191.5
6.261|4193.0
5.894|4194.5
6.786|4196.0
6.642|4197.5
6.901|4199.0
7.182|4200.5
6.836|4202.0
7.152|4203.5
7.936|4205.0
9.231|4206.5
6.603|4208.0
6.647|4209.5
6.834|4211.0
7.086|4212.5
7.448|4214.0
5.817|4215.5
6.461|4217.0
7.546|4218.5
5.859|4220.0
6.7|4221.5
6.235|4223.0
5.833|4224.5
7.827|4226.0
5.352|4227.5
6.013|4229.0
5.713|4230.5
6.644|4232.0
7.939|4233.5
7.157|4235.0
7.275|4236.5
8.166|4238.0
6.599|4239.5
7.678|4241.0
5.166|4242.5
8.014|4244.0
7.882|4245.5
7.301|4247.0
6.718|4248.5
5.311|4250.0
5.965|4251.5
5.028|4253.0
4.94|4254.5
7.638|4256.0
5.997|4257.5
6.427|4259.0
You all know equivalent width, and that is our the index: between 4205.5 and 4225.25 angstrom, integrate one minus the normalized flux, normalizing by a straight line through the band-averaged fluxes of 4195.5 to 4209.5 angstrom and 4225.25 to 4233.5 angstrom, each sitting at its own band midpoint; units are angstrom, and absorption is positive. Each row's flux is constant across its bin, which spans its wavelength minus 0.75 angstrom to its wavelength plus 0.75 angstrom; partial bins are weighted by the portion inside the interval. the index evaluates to 0.18 angstrom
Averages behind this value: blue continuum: 7.23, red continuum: 6.46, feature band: 6.81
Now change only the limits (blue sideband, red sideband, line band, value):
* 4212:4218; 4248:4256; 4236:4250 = -2.60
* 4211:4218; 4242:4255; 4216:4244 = -0.70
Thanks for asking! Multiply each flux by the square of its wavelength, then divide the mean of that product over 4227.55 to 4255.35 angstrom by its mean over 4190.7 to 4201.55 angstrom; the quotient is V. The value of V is 1.03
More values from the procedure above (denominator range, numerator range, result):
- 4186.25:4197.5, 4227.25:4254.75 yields 1.00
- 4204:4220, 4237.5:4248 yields 1.03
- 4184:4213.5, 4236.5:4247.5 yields 1.05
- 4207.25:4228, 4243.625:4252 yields 1.05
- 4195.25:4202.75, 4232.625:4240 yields 1.10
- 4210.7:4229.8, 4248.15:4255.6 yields 0.87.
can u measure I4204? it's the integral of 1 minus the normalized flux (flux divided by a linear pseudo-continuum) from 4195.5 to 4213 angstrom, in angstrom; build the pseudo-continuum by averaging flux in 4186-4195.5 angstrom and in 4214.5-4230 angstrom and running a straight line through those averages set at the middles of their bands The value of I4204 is -1.5 angstrom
